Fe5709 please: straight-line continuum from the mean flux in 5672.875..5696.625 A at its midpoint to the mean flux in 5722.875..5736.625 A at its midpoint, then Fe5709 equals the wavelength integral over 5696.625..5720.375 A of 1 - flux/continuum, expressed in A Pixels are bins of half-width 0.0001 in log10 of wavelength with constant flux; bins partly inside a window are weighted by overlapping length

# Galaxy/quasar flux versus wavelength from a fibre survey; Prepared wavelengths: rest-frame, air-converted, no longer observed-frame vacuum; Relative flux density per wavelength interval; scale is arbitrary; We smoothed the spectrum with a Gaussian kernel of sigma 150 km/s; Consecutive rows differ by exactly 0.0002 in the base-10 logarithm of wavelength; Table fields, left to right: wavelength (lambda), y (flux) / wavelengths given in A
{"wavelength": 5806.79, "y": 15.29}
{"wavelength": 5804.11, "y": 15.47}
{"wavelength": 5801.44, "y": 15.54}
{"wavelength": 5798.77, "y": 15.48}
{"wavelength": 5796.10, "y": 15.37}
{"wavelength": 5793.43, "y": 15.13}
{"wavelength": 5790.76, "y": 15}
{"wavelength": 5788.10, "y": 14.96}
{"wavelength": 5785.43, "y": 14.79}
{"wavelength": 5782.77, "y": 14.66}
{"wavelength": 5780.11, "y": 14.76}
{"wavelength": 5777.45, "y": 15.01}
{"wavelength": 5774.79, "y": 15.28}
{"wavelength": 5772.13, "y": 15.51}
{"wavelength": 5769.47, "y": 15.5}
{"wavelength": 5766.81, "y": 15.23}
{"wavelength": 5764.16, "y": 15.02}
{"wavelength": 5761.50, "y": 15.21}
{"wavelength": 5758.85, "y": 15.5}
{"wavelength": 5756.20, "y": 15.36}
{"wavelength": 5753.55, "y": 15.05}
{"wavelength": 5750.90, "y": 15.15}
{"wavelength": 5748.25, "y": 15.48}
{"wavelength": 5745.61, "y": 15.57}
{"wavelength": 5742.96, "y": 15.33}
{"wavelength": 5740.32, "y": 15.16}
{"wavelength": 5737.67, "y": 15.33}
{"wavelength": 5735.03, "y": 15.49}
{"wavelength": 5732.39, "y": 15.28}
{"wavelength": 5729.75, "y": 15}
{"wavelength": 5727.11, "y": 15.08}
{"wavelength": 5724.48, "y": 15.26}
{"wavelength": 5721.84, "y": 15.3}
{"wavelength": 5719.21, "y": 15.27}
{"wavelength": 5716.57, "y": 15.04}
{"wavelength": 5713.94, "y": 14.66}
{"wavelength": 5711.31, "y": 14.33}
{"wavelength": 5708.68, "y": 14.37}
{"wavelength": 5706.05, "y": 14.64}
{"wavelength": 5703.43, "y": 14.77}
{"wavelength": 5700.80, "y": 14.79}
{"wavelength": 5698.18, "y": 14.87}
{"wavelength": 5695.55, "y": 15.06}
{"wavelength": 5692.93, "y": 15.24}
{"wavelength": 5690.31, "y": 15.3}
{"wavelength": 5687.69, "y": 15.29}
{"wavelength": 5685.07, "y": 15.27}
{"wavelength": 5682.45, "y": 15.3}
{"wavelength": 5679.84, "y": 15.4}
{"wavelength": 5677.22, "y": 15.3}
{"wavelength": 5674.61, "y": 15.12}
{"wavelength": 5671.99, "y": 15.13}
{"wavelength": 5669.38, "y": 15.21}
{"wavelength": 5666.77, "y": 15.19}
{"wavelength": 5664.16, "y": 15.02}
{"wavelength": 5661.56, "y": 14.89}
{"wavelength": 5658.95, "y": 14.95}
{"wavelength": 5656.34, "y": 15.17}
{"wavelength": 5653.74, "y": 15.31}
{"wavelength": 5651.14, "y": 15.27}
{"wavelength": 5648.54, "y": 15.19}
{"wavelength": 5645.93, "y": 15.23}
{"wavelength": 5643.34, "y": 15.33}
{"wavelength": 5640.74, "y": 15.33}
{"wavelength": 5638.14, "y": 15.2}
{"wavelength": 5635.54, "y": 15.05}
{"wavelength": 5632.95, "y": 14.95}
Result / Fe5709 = 0.8 A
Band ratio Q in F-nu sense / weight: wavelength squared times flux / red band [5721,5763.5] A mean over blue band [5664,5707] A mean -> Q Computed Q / 1.0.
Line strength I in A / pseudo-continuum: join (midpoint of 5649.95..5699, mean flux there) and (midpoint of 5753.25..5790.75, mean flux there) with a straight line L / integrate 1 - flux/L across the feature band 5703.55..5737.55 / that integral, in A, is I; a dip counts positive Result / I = 0.4 A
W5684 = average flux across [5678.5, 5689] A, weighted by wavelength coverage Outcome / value 15.3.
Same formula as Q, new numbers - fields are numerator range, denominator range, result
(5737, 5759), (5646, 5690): 1.04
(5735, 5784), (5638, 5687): 1.04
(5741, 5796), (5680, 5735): 1.03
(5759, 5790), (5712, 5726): 1.02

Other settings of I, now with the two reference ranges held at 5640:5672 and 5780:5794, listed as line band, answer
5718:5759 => -0.79 A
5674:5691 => -0.20 A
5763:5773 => -0.26 A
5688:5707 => 0.13 A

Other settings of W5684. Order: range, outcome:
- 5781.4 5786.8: 14.7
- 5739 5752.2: 15.3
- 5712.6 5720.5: 15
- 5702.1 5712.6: 14.5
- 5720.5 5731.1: 15.2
